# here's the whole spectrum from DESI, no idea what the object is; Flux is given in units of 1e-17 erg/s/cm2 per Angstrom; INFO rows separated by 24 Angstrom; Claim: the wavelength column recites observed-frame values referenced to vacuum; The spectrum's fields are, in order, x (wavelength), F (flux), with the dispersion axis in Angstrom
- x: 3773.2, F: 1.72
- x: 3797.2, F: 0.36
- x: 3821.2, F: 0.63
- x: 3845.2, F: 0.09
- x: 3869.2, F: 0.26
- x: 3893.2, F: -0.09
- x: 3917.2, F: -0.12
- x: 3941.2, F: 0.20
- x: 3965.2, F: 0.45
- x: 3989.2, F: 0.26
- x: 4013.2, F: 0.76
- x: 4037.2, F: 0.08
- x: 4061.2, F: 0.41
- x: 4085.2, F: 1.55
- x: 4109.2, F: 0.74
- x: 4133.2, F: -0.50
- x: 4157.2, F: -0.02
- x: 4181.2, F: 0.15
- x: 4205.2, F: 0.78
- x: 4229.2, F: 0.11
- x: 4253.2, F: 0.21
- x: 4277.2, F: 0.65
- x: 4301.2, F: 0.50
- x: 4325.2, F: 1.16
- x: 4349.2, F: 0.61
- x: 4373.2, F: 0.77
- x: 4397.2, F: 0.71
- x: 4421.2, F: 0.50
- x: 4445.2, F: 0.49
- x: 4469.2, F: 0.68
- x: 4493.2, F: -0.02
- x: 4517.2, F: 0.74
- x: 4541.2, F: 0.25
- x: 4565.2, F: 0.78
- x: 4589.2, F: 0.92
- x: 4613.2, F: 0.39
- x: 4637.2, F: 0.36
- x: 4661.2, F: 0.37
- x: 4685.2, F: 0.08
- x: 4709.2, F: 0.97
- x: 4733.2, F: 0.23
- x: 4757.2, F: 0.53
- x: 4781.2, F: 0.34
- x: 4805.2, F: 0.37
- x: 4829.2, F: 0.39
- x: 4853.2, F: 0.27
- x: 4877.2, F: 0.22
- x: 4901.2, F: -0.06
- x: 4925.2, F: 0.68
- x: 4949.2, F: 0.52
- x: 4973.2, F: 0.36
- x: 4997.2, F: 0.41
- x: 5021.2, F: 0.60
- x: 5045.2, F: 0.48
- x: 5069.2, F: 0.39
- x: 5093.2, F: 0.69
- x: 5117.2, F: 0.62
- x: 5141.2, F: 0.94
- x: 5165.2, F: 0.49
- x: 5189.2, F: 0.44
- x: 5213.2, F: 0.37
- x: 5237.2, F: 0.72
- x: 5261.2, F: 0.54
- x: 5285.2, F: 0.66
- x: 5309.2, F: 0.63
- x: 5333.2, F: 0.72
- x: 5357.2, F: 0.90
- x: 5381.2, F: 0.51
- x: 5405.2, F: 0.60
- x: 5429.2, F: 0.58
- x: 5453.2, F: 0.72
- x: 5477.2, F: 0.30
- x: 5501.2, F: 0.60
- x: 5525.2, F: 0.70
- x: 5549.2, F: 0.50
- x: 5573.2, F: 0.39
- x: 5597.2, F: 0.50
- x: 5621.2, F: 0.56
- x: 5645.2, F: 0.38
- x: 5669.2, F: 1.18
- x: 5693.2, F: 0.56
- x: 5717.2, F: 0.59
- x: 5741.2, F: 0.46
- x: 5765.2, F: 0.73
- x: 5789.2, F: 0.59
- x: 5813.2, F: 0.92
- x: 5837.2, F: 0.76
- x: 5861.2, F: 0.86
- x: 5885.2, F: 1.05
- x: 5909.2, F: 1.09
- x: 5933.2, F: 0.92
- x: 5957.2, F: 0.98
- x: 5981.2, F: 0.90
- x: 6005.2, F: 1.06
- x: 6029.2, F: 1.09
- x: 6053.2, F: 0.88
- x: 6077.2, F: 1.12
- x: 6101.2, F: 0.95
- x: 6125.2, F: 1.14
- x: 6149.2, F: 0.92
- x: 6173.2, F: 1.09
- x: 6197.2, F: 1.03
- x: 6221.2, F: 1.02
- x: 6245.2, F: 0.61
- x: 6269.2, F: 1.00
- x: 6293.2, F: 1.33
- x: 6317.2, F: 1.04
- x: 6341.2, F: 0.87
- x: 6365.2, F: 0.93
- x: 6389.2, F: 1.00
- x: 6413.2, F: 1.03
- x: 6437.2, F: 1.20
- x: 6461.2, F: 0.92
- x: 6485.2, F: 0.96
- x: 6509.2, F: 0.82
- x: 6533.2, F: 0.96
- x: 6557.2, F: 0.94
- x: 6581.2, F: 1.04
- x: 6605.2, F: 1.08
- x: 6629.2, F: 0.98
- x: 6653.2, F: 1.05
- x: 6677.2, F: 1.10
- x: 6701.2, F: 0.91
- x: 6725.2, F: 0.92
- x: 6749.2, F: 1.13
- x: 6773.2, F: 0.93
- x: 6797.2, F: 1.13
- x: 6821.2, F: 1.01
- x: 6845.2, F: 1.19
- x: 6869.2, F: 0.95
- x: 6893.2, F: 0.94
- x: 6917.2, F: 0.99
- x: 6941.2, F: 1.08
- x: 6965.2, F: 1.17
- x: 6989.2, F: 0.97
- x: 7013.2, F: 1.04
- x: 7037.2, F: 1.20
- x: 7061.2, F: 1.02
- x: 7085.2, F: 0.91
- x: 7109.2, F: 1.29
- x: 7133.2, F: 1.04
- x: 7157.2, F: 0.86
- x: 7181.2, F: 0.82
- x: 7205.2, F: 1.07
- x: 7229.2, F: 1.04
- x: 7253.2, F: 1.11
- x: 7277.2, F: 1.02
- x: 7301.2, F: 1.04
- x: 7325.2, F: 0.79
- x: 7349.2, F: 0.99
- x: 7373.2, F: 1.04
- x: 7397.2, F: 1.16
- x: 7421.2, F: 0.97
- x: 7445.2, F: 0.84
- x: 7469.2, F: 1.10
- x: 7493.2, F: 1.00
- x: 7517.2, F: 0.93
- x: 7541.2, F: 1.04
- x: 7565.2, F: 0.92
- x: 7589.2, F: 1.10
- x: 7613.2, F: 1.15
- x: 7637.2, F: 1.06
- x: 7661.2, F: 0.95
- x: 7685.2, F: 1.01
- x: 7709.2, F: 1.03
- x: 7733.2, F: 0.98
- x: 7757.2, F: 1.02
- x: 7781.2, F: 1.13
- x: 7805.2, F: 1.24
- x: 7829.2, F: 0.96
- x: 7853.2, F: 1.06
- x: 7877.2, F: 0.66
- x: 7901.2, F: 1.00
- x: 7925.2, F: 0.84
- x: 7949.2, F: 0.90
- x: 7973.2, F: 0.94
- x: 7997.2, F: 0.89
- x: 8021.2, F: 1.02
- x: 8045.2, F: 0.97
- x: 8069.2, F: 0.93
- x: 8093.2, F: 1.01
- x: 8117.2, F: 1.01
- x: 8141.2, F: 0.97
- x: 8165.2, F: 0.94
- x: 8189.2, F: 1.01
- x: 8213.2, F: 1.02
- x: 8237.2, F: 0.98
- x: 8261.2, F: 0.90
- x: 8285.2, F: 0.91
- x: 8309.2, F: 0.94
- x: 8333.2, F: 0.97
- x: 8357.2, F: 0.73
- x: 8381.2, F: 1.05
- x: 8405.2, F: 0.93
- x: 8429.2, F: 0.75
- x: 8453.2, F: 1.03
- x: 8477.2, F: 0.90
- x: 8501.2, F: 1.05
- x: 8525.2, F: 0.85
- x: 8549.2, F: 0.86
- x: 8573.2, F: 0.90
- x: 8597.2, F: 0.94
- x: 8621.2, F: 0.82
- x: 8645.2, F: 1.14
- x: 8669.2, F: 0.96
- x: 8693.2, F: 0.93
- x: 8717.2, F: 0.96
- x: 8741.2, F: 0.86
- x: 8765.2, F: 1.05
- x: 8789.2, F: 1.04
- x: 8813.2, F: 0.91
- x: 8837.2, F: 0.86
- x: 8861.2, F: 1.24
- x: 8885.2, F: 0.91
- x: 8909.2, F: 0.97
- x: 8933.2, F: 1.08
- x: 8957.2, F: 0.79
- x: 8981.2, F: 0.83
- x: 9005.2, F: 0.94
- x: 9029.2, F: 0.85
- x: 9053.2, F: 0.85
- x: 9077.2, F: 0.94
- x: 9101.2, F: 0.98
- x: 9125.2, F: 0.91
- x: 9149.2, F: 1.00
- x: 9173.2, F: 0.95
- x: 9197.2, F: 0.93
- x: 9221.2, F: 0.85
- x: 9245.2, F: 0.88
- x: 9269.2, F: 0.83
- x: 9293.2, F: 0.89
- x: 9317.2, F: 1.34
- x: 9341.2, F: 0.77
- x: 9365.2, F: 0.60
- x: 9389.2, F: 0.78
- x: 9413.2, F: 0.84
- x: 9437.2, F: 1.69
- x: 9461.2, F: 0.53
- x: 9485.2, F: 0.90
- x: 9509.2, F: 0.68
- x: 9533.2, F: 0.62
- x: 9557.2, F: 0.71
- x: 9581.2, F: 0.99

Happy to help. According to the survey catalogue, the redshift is 0.522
